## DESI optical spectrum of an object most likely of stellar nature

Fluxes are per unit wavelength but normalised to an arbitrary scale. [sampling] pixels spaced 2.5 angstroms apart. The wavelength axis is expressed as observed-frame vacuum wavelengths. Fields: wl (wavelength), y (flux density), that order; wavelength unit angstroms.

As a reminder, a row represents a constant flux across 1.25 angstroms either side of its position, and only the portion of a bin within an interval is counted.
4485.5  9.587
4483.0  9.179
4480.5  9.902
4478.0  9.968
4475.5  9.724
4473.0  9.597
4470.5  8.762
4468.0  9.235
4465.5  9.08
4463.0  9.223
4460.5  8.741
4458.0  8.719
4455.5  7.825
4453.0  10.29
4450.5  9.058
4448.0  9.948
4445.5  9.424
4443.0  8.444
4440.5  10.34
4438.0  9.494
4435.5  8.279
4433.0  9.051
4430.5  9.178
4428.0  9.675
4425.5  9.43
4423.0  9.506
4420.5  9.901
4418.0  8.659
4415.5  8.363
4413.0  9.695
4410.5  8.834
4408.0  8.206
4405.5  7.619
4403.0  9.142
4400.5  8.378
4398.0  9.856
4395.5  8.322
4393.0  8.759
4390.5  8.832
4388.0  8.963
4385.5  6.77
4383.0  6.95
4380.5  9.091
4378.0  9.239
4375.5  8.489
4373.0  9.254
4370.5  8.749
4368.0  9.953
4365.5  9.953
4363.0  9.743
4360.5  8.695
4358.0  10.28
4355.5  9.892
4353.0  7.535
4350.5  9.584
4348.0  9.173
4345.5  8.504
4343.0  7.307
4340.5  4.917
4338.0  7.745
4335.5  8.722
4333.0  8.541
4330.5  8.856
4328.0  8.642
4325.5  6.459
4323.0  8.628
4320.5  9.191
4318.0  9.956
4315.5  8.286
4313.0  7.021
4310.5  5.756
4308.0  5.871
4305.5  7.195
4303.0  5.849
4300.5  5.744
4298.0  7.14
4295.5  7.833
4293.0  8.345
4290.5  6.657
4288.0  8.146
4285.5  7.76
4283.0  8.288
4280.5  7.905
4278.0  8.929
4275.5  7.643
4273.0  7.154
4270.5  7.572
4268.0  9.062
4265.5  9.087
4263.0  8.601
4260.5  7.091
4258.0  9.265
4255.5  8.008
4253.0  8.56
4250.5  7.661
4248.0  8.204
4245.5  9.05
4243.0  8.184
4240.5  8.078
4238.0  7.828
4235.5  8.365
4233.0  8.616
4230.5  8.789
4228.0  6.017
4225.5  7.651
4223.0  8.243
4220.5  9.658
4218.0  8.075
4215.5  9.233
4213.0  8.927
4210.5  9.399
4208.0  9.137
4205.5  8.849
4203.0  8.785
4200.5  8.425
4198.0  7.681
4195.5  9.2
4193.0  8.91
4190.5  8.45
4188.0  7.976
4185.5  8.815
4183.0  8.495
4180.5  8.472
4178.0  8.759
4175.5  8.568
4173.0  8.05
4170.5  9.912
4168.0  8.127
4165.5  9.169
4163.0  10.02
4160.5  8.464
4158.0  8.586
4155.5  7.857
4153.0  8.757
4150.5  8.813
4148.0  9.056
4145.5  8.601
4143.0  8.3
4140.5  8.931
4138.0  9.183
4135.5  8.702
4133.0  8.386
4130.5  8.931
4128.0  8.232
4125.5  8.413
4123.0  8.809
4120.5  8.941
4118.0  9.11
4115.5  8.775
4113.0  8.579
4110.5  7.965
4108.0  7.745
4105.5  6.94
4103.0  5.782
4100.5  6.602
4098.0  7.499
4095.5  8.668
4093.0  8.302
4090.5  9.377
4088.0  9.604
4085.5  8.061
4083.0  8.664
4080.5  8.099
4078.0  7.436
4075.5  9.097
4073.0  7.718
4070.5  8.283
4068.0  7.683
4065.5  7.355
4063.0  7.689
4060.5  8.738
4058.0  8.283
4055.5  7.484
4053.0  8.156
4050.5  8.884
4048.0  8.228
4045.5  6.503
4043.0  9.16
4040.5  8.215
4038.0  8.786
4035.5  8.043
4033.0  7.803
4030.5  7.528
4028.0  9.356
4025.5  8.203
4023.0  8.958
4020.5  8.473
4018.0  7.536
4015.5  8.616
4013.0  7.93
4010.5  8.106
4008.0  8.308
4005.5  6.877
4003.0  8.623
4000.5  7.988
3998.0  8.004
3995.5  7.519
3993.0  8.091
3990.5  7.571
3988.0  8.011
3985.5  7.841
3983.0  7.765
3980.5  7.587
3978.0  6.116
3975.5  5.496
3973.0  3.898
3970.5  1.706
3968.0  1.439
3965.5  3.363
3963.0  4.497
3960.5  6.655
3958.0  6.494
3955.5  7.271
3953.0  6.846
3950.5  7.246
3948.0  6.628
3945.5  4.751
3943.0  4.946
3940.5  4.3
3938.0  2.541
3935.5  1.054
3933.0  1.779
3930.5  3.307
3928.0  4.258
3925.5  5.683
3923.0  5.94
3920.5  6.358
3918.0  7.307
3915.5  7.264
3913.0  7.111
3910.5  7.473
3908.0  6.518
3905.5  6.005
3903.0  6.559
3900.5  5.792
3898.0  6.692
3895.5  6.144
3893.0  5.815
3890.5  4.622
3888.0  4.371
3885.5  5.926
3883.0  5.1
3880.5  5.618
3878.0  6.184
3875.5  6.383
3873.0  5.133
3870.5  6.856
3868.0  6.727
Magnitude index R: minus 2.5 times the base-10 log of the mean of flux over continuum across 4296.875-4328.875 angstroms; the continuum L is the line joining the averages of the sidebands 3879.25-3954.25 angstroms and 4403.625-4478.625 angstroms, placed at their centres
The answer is 0.12 mag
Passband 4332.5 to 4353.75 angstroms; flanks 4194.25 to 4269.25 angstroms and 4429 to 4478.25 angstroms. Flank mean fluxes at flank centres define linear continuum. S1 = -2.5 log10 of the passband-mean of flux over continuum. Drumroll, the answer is 0.11 mag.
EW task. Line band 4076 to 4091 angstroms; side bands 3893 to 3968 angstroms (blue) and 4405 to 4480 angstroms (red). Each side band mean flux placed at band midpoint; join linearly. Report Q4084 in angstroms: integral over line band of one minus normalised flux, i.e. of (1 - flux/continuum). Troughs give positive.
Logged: -4.43 angstroms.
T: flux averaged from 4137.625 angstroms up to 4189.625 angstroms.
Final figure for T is 8.7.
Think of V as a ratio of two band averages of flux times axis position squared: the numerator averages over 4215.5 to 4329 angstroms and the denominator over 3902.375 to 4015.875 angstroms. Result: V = 1.5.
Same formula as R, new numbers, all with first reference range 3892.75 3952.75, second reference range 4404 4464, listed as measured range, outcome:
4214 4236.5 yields -0.09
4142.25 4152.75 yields -0.23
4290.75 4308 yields 0.18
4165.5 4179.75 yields -0.20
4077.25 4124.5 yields -0.21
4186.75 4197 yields -0.17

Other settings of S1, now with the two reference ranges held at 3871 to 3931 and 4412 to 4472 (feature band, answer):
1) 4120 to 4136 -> -0.179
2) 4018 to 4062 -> -0.215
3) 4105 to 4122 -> -0.160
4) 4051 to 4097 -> -0.184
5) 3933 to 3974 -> 0.353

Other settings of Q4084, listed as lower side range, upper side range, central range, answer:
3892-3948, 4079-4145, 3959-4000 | 2.1 angstroms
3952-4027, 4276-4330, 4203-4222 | -4.1 angstroms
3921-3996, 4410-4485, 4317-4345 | 0.8 angstroms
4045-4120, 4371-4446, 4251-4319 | 6.7 angstroms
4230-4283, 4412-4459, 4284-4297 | 1.1 angstroms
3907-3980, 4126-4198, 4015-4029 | -4.6 angstroms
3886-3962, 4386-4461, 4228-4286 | -2.5 angstroms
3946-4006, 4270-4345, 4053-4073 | -3.7 angstroms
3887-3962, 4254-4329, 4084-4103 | -4.5 angstroms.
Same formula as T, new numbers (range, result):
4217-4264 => 8.21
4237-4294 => 8.13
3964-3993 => 5.63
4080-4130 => 8.22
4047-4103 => 8.12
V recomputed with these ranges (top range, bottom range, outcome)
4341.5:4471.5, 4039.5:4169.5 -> 1.24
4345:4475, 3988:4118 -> 1.32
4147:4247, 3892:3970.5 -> 1.83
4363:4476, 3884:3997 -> 2.00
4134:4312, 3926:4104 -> 1.30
